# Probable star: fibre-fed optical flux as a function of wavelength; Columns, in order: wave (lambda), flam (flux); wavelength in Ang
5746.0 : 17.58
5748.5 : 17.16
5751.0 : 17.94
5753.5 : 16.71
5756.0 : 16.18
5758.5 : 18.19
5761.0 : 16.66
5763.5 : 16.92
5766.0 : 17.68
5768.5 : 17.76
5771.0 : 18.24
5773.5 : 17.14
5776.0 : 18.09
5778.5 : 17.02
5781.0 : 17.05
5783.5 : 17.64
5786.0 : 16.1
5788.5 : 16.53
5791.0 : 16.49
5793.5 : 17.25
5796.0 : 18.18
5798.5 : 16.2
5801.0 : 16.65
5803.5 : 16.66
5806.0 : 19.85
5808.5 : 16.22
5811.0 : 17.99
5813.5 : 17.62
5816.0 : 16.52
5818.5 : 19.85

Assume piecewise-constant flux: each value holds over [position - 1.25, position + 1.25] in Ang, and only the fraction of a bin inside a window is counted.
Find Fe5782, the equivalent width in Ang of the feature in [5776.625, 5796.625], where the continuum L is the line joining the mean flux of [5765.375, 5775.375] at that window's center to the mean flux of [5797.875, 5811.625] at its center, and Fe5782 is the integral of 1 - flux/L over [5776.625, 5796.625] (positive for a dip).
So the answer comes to 0.6 Ang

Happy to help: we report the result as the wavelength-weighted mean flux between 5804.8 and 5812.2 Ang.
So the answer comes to 18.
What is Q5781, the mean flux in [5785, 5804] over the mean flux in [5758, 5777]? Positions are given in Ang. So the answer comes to 0.96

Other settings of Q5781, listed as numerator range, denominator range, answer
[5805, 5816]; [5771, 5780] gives 1.01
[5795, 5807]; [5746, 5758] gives 1.02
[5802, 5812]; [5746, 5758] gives 1.03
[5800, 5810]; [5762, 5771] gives 0.99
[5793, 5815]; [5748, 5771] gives 1.01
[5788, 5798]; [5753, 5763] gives 1.01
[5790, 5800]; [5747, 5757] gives 1.00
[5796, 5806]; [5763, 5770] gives 0.98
